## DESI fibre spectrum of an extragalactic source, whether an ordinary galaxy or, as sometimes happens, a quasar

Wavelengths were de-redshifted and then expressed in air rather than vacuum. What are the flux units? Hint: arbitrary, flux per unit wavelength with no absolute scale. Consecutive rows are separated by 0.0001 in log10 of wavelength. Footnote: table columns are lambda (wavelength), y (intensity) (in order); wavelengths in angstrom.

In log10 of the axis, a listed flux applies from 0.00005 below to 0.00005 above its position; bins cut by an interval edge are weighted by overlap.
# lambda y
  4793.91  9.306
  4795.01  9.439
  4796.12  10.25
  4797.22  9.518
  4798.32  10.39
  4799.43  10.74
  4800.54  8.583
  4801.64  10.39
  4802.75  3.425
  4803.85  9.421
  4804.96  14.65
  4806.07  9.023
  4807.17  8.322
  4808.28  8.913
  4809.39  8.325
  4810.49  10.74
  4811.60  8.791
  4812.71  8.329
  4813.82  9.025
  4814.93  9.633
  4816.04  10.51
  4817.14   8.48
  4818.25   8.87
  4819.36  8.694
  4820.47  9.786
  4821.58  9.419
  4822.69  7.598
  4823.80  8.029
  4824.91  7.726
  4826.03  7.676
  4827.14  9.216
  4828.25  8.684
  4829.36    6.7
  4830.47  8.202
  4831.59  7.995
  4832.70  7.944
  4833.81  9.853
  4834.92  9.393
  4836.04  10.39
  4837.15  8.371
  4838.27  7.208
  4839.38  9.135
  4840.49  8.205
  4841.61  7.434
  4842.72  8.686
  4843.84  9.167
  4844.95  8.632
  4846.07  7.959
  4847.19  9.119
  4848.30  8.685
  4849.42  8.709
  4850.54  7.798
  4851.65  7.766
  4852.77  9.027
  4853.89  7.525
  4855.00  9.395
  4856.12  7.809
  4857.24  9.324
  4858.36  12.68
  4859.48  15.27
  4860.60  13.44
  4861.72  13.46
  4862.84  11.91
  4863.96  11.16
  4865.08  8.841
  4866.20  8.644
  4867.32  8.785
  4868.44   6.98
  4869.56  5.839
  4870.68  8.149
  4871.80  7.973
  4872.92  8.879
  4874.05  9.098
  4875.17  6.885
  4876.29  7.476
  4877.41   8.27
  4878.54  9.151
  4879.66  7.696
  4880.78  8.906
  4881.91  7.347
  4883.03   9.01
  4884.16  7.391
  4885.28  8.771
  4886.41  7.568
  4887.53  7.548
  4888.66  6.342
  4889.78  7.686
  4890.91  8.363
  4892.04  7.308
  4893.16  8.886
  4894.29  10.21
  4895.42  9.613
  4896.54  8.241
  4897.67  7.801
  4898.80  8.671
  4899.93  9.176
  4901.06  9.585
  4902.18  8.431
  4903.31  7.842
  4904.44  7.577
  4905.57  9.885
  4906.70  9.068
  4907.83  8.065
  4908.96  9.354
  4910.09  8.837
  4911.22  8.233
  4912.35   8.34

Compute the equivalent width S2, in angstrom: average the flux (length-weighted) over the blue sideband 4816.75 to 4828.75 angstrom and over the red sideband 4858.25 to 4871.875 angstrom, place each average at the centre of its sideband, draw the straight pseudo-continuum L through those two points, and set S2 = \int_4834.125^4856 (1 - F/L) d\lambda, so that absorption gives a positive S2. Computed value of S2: 2.0 angstrom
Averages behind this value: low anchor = 8.56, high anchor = 10.2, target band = 8.56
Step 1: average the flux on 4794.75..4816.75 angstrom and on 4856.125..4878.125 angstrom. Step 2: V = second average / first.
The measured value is 1.02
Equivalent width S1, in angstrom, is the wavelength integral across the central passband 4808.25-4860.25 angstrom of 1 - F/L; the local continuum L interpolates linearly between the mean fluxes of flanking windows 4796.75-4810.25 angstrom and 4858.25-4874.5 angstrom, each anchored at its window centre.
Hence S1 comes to 4.2 angstrom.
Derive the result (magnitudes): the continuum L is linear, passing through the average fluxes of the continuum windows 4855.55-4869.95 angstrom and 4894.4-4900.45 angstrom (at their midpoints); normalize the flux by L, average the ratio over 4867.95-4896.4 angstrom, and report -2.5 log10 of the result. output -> 0.174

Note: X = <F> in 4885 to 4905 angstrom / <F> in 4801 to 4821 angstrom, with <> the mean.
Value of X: 0.90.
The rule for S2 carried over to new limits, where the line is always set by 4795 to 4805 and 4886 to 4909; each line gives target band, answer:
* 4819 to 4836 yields 1.18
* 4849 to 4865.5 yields -2.74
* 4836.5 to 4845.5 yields 0.63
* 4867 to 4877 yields 1.06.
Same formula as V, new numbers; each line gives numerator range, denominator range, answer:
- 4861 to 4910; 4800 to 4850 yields 0.98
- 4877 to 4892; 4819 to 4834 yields 0.95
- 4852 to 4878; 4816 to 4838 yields 1.09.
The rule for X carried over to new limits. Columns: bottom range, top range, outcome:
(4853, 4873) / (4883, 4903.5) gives 0.85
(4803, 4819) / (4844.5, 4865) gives 1.06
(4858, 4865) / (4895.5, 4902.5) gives 0.69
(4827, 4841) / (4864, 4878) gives 0.95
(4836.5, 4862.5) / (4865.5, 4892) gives 0.85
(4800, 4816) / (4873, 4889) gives 0.87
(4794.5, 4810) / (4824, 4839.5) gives 0.90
